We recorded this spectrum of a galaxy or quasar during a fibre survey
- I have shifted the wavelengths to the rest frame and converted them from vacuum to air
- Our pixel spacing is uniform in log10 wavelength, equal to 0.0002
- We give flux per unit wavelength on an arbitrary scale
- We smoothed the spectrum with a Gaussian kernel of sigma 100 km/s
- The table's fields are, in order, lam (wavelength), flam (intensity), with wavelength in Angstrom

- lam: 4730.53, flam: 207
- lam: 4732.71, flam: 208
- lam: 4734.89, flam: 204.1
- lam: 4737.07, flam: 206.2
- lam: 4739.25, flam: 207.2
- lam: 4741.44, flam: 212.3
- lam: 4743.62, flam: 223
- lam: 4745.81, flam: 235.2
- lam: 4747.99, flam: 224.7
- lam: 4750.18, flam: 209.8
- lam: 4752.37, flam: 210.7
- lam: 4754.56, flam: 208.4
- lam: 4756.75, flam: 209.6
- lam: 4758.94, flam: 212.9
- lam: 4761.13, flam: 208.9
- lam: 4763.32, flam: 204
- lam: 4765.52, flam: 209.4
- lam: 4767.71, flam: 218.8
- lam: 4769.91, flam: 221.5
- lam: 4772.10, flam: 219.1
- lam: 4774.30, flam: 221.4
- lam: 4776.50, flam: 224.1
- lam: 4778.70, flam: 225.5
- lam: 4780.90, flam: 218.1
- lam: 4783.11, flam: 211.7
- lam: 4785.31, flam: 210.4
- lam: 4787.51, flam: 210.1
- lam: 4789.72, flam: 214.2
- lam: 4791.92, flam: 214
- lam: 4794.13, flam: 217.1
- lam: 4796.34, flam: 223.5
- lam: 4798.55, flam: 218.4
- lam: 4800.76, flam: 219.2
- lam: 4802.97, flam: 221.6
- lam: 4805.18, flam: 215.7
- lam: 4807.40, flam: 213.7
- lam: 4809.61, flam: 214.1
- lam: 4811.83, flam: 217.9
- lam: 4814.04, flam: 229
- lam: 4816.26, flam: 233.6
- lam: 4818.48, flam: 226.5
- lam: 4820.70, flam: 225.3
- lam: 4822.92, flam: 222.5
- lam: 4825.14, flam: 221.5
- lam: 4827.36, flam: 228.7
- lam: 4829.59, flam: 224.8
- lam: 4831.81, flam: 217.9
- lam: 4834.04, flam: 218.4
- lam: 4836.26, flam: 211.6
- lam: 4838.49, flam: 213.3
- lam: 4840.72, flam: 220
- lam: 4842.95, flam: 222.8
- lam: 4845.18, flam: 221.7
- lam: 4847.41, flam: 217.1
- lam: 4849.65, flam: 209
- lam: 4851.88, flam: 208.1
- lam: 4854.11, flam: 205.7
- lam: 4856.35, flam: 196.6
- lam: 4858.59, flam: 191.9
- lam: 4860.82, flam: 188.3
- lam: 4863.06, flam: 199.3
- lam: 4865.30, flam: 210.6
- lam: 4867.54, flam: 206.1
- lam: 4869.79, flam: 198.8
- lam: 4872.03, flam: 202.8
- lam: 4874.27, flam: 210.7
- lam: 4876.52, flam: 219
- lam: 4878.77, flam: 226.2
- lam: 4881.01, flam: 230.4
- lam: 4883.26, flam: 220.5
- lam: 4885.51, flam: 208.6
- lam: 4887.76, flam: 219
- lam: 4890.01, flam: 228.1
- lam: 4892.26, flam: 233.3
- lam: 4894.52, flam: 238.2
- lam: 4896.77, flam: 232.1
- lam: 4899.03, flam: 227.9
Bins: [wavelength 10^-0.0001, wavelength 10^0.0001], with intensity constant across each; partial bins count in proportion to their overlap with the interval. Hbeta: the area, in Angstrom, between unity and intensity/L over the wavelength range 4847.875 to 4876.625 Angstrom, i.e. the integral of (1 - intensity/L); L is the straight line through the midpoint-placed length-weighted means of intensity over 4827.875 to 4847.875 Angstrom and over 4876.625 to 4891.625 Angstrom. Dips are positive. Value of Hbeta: 2.3 Angstrom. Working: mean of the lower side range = 219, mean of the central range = 203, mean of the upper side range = 222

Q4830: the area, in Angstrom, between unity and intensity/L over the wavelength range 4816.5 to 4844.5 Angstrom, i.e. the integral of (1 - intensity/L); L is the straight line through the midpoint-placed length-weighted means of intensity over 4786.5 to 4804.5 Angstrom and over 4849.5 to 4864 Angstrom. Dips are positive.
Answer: -2.0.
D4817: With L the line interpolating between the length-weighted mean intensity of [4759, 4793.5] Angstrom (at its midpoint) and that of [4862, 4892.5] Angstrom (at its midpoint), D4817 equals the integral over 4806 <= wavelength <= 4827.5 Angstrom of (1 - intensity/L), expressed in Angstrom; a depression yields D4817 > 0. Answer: -0.8 Angstrom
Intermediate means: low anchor 215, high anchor 215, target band 223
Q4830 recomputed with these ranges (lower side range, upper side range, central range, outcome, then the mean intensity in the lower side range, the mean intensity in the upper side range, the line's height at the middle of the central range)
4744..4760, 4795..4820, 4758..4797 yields 0.49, 216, 221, 218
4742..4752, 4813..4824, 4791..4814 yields 0.81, 222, 227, 226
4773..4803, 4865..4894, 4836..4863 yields 1.11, 218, 217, 217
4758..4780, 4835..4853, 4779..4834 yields -0.90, 217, 216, 216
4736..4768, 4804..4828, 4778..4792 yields 0.22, 213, 222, 218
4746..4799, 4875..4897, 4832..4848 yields 0.24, 216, 225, 221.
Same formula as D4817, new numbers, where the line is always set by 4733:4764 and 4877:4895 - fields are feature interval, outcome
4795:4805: -0.13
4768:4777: -0.27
